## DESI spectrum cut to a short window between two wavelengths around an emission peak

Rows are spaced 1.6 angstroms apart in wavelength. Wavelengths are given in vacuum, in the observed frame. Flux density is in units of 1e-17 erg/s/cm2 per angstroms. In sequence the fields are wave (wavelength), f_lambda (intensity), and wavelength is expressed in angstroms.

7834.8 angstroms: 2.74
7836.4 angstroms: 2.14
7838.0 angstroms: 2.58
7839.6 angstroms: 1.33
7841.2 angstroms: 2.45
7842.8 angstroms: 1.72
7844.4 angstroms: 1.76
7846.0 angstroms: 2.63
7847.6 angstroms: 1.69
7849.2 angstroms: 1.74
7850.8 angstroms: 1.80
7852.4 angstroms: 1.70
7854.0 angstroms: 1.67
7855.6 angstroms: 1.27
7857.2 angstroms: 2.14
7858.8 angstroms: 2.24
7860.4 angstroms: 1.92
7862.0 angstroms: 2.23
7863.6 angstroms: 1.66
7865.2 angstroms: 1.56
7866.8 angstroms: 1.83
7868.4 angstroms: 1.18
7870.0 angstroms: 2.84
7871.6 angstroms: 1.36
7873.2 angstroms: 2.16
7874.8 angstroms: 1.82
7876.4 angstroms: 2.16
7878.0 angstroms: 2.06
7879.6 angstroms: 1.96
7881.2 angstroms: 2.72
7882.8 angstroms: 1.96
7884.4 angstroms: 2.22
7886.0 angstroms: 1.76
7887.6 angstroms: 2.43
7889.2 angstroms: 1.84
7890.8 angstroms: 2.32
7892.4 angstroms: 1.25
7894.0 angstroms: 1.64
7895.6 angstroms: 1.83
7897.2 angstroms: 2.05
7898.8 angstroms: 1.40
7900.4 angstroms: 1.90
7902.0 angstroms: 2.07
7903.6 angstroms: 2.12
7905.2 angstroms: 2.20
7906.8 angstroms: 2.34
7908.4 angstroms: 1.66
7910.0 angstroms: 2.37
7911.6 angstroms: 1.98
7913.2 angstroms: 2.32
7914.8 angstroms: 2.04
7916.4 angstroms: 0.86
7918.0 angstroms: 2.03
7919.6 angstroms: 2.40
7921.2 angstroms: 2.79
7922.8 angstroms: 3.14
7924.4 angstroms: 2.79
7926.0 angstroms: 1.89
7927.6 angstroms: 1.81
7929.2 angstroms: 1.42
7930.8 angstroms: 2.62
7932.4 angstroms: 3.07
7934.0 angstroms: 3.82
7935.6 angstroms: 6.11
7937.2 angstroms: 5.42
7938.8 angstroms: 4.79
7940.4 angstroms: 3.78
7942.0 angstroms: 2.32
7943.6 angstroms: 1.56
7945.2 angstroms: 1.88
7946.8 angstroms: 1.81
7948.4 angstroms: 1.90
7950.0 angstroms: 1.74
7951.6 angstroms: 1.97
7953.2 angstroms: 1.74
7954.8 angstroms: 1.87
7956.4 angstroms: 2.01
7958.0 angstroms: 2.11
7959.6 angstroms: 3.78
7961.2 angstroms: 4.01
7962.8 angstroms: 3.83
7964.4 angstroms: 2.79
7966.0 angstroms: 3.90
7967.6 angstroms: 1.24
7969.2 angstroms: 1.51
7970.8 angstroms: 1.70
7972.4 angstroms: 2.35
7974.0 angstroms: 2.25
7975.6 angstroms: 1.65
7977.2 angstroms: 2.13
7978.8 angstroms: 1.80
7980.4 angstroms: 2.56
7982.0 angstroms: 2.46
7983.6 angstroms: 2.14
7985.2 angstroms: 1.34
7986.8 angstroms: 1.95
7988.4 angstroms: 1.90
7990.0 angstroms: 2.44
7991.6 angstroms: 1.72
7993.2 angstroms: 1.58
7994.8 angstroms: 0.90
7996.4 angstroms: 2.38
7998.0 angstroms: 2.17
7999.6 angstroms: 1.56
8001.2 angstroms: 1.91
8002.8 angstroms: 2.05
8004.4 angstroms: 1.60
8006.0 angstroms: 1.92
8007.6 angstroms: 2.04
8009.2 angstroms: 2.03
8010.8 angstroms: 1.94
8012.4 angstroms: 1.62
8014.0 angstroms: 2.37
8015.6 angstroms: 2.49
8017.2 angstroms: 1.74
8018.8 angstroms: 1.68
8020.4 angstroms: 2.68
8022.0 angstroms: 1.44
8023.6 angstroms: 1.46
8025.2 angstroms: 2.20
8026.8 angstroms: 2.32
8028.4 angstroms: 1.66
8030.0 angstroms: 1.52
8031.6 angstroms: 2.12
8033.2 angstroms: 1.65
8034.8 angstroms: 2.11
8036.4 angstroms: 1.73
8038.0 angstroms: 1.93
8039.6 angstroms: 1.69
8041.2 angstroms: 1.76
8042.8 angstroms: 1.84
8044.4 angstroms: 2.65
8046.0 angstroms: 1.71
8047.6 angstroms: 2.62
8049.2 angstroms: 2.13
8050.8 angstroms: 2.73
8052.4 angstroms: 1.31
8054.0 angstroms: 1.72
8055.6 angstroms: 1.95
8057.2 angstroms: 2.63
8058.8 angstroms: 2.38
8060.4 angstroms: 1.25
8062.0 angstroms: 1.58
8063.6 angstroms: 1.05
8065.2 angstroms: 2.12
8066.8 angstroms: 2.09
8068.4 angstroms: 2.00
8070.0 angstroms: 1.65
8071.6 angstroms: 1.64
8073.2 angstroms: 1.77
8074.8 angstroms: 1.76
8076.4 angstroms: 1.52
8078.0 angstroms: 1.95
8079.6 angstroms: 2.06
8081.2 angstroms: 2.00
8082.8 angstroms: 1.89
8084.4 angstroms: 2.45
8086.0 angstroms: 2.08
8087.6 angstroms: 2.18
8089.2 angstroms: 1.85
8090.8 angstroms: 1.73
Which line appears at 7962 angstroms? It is [N II] 6583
